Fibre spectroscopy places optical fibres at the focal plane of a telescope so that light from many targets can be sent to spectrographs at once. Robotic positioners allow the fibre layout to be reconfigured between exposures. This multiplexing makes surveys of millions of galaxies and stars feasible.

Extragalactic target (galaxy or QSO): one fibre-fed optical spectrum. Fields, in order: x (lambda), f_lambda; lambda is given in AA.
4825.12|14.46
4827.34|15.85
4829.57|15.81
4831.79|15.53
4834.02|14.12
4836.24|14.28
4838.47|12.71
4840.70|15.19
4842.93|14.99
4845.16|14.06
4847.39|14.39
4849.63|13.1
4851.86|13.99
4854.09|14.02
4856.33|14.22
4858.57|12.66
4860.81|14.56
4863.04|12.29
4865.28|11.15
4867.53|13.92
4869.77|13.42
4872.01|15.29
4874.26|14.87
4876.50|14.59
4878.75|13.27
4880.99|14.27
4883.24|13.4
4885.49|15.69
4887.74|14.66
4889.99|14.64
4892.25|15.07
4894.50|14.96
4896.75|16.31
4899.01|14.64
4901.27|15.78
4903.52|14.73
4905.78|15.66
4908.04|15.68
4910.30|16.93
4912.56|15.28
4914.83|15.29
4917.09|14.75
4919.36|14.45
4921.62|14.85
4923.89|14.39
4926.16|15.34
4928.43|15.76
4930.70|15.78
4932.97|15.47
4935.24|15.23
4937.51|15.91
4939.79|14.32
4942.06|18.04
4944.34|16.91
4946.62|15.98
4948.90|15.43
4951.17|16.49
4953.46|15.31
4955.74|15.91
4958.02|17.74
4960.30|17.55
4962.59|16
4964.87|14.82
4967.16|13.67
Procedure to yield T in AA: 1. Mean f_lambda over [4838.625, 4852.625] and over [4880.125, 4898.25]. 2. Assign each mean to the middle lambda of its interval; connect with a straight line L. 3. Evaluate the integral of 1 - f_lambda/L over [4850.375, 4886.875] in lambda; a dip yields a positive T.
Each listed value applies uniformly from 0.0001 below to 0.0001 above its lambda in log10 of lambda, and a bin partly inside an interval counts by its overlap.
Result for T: 1.8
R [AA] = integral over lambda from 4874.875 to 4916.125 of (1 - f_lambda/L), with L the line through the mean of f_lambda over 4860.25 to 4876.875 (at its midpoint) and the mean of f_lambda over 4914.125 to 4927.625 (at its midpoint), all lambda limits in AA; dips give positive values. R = -2.2 AA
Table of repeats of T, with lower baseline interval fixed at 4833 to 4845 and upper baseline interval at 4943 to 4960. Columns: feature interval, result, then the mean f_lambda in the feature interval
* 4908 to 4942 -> 1.0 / 15.4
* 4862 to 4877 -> 1.2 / 13.6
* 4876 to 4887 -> 0.6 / 14.2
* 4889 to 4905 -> 0.2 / 15.2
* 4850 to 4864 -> 0.9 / 13.6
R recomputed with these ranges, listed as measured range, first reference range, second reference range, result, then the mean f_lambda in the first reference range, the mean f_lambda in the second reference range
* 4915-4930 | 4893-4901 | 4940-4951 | 0.9 AA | 15.3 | 16.4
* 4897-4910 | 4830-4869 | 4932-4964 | -0.3 AA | 13.9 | 16.2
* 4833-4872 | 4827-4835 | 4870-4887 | 3.0 AA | 15.3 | 14.4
